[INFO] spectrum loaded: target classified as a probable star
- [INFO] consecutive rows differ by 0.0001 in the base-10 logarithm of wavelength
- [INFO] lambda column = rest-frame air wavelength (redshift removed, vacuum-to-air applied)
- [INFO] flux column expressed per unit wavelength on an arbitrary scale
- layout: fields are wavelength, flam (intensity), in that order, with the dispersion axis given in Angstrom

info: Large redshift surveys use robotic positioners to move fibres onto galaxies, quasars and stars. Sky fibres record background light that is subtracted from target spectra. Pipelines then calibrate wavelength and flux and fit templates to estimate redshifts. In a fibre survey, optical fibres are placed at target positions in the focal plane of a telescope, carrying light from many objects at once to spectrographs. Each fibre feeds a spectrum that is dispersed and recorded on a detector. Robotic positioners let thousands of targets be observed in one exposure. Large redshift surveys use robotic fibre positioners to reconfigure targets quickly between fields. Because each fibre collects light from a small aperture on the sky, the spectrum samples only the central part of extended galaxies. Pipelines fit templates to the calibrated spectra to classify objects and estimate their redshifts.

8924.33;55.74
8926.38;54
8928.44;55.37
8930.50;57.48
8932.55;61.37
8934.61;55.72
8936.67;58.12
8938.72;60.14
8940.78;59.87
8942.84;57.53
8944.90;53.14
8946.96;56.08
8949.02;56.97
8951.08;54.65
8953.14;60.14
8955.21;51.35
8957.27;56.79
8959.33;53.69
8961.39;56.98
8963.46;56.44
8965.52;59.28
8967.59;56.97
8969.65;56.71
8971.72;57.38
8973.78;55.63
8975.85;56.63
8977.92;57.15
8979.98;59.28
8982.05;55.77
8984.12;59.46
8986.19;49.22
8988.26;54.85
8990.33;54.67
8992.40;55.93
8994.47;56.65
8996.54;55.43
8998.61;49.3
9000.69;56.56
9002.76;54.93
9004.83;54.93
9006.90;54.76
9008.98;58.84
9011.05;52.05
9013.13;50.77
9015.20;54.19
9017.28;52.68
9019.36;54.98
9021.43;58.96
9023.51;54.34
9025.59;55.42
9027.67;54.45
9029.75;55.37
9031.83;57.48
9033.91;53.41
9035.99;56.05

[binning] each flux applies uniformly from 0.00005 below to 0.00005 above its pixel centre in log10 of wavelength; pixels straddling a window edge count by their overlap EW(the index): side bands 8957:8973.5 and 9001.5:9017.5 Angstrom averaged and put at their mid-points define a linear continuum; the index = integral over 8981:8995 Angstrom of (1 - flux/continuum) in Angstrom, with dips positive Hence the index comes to 0.1 Angstrom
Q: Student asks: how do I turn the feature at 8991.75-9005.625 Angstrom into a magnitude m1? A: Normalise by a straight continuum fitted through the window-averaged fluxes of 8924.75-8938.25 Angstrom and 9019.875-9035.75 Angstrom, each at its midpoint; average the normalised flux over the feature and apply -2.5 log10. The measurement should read 0.025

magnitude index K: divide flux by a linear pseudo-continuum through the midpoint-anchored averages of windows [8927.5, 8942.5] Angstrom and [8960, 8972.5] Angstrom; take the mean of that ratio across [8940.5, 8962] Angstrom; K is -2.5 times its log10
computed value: 0.03 mag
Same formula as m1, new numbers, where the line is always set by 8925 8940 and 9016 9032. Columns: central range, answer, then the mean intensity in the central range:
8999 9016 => 0.02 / 54.4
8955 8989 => 0.01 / 56.2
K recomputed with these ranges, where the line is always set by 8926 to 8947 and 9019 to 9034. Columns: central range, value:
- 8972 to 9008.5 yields 0.02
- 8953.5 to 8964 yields 0.03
